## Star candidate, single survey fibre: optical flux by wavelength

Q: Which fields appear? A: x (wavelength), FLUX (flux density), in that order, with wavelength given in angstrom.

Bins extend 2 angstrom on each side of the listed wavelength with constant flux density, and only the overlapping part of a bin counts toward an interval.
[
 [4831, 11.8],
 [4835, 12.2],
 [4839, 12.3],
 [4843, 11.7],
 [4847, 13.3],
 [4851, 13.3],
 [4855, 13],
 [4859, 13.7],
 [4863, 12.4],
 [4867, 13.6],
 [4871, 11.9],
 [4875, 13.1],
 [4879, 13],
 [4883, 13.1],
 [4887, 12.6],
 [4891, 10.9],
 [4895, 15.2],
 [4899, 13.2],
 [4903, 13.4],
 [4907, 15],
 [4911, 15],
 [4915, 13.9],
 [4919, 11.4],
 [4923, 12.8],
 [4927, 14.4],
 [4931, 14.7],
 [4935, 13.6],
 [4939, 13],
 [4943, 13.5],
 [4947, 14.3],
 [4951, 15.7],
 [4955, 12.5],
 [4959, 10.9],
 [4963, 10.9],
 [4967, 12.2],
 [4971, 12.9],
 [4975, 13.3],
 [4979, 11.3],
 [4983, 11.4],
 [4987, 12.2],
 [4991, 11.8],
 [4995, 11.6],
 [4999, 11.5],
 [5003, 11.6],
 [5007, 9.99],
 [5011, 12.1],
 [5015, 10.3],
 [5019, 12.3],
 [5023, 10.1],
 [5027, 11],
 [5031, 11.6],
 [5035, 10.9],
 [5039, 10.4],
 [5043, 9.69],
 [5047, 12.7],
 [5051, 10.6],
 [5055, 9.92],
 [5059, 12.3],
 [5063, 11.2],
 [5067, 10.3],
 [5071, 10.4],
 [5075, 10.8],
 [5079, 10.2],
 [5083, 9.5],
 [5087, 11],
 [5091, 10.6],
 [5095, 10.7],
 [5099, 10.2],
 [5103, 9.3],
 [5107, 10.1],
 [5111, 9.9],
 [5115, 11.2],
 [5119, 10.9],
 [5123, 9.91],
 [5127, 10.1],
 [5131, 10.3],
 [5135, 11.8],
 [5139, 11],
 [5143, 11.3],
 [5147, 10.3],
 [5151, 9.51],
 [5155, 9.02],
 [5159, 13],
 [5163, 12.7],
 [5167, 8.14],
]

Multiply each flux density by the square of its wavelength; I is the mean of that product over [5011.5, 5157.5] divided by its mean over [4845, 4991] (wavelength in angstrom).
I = 0.9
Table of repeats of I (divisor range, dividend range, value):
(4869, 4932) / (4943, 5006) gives 0.95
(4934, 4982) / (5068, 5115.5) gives 0.85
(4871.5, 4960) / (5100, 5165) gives 0.86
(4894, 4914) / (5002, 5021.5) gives 0.82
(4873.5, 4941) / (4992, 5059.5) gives 0.86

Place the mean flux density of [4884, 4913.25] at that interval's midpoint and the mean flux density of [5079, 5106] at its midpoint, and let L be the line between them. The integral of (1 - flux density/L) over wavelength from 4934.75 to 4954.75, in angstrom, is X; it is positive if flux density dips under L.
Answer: -1.8 angstrom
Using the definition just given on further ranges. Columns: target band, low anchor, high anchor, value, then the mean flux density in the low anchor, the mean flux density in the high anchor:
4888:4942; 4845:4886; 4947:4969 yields -3.18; 13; 12.6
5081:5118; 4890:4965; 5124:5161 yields 3.07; 13.4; 10.7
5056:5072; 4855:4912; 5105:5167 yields 0.53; 13.3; 10.7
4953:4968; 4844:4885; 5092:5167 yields 0.66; 13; 10.6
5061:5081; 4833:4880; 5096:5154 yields 0.55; 12.8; 10.4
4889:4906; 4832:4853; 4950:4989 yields -1.21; 12.5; 12.2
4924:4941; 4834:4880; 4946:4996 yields -1.83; 12.8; 12.4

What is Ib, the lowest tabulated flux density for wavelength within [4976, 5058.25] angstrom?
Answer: 9.69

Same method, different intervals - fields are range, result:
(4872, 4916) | 10.9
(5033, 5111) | 9.3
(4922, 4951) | 12.8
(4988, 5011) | 9.99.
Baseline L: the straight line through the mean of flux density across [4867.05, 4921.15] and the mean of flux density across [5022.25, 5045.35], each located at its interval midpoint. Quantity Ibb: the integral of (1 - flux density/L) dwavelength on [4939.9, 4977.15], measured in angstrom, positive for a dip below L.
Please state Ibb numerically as -2.6 angstrom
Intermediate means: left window 13.2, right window 10.7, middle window 12.9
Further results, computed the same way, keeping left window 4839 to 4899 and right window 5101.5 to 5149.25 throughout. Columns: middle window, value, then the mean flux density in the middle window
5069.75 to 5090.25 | 1.0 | 10.4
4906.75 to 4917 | -1.7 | 14.6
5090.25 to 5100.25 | 0.3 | 10.5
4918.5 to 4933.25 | -1.4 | 13.5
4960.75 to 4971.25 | 0.2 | 11.8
